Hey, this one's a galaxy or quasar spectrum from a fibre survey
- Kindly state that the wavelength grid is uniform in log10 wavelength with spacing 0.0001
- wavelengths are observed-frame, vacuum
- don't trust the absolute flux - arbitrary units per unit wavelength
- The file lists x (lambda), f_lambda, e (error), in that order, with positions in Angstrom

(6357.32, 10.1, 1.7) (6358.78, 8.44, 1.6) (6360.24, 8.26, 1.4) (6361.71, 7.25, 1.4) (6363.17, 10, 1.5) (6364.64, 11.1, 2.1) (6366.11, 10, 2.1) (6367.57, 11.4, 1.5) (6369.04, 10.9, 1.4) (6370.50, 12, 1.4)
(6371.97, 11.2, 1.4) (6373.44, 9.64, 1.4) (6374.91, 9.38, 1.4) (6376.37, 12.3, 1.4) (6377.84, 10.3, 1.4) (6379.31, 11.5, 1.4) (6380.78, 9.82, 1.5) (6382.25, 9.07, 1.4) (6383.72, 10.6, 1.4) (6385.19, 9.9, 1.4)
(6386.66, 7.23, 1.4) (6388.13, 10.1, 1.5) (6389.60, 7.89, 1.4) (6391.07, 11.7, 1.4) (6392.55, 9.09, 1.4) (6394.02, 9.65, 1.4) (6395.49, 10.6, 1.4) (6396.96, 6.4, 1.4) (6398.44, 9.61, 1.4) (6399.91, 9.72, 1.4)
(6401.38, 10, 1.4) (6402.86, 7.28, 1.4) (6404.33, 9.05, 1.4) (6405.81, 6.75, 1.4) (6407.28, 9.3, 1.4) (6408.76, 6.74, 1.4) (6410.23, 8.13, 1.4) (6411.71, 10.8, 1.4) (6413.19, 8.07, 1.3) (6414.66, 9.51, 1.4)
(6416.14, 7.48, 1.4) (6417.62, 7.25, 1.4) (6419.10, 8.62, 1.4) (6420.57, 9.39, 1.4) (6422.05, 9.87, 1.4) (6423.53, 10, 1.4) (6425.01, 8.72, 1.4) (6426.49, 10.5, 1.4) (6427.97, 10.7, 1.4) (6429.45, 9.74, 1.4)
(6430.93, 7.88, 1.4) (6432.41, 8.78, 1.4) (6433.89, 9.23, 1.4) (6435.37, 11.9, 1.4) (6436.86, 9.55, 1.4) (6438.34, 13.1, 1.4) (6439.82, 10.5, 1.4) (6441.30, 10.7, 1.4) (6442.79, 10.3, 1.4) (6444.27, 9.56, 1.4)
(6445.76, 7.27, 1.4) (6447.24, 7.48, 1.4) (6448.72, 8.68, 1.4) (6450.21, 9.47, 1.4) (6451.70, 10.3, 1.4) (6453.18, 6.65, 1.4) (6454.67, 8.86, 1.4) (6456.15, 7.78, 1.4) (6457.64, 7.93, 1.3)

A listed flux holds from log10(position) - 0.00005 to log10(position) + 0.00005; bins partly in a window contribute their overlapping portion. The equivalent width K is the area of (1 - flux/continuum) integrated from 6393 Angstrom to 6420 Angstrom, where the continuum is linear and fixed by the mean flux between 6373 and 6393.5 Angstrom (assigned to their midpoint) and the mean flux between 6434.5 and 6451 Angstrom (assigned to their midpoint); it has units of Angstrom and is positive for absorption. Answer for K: 3.45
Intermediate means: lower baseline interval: 9.89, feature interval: 8.62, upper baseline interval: 9.86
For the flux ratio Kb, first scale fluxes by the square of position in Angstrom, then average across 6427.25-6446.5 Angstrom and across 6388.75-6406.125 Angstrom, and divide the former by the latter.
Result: 1.1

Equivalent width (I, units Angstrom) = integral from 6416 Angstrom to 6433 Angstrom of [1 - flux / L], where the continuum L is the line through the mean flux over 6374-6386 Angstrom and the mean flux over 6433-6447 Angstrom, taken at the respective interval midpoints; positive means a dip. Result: 1.7 Angstrom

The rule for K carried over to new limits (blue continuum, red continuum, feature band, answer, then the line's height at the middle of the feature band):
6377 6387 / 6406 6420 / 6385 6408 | 0.48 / 9.19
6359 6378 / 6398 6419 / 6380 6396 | -0.33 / 9.41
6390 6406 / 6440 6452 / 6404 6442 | -0.56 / 9.18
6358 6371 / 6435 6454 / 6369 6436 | 2.32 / 9.76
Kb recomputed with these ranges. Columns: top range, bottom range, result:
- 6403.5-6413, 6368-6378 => 0.78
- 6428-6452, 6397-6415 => 1.13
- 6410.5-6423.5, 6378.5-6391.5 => 0.93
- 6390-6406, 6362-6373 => 0.86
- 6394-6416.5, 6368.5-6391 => 0.86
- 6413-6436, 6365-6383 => 0.88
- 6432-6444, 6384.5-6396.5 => 1.13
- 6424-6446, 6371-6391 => 1.01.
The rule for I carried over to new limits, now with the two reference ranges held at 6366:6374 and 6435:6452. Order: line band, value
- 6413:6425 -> 1.7 Angstrom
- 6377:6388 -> 1.0 Angstrom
